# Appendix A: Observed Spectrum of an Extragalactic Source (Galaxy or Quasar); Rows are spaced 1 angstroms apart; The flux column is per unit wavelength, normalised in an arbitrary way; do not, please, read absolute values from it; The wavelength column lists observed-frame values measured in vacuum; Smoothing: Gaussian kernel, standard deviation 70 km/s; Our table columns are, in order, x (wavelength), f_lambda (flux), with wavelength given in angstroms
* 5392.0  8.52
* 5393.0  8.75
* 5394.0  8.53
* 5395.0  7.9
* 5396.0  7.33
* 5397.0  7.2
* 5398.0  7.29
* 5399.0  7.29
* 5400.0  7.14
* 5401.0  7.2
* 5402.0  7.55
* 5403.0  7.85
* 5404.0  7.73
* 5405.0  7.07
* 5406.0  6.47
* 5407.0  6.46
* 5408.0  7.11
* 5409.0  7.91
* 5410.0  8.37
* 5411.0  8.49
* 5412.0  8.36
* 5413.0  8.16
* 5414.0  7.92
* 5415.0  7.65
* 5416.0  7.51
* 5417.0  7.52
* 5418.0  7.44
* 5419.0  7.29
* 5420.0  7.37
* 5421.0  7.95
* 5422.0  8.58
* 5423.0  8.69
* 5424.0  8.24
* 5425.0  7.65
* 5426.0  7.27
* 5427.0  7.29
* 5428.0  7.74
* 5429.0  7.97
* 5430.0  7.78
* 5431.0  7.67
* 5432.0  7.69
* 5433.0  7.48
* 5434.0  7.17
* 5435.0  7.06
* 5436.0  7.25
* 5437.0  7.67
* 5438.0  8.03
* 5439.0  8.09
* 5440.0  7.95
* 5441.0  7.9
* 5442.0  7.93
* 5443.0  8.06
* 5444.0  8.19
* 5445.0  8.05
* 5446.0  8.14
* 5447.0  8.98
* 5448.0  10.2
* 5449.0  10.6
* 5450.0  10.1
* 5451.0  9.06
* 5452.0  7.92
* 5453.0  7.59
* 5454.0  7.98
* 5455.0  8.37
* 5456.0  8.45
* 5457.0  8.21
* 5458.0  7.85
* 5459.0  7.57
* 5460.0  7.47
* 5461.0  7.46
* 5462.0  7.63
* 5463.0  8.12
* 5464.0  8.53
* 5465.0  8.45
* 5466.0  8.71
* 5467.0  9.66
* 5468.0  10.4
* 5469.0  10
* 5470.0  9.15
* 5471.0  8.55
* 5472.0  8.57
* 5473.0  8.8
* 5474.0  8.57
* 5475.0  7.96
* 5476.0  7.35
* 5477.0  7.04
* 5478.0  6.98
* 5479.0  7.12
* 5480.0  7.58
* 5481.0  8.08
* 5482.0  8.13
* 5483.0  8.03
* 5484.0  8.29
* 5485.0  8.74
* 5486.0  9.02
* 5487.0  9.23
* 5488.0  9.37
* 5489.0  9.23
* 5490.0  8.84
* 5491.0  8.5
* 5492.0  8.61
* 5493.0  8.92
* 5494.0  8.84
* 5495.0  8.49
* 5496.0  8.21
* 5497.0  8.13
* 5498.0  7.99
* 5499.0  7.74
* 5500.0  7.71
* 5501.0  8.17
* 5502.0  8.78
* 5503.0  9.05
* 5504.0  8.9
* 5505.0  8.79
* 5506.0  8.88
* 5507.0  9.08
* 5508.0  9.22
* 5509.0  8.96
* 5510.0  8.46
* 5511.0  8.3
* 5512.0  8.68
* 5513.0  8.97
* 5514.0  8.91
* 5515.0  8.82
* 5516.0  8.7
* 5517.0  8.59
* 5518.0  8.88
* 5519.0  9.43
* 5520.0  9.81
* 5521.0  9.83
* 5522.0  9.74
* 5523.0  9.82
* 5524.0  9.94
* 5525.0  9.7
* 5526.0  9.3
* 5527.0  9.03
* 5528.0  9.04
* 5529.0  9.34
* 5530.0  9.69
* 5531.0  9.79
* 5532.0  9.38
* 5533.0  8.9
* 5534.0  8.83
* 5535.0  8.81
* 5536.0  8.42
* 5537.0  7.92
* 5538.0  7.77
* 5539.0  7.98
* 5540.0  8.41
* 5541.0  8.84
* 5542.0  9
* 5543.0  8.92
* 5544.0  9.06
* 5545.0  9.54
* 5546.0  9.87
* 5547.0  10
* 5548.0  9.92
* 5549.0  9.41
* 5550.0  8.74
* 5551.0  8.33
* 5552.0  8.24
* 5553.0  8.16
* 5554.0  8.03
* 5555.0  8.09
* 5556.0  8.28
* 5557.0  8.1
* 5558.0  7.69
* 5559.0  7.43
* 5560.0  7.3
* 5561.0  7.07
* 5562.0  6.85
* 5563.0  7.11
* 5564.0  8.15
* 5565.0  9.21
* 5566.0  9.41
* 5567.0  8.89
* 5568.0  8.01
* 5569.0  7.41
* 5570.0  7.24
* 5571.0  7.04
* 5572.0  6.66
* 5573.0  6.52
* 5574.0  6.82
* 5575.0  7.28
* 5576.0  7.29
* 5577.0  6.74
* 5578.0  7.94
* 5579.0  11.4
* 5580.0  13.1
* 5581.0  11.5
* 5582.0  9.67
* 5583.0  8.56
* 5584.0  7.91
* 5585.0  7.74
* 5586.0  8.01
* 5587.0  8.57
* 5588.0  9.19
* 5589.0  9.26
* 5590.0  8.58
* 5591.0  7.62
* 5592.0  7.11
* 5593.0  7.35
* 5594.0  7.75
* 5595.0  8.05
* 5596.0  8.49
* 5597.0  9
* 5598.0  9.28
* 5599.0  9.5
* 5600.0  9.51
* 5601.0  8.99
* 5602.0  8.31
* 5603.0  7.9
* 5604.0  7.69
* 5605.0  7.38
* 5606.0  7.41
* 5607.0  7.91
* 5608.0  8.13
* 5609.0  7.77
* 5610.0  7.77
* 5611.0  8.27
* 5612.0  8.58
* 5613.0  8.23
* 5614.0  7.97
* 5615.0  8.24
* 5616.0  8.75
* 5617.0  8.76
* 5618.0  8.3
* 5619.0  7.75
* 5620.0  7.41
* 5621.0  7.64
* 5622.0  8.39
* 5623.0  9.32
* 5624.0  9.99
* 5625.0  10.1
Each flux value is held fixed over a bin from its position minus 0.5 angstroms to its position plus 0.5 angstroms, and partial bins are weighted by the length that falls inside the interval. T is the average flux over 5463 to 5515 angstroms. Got 8.56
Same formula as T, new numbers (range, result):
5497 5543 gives 8.89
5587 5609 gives 8.3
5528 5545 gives 8.84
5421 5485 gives 8.18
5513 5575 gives 8.58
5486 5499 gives 8.67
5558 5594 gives 8.16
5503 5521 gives 8.93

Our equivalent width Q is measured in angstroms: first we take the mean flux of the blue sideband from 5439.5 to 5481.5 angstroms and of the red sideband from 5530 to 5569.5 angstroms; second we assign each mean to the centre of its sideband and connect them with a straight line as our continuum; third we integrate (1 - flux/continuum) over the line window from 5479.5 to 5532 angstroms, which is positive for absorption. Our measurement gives -2.6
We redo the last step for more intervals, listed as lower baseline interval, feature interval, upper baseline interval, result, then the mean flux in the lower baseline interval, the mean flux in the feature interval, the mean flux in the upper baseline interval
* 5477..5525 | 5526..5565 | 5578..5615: 0.3 angstroms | 8.68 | 8.58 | 8.58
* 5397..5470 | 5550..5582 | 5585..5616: 0.3 angstroms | 8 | 8.14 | 8.26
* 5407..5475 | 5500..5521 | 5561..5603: -1.6 angstroms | 8.16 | 8.86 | 8.35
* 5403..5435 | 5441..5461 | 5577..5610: -1.5 angstroms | 7.67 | 8.42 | 8.6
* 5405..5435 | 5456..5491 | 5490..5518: -0.4 angstroms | 7.68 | 8.38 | 8.62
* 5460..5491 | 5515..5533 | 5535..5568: -2.0 angstroms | 8.44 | 9.38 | 8.44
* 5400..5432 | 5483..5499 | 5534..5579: -1.4 angstroms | 7.68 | 8.64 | 8.18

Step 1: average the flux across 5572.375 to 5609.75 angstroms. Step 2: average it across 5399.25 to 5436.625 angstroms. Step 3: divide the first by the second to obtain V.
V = 1.10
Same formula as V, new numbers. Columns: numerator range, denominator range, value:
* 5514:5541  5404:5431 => 1.18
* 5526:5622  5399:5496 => 1.04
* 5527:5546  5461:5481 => 1.07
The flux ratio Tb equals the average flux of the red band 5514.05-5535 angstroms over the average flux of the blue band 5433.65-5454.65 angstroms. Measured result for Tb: 1.12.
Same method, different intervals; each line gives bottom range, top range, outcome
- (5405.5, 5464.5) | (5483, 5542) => 1.11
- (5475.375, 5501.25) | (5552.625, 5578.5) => 0.93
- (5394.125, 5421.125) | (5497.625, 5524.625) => 1.18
